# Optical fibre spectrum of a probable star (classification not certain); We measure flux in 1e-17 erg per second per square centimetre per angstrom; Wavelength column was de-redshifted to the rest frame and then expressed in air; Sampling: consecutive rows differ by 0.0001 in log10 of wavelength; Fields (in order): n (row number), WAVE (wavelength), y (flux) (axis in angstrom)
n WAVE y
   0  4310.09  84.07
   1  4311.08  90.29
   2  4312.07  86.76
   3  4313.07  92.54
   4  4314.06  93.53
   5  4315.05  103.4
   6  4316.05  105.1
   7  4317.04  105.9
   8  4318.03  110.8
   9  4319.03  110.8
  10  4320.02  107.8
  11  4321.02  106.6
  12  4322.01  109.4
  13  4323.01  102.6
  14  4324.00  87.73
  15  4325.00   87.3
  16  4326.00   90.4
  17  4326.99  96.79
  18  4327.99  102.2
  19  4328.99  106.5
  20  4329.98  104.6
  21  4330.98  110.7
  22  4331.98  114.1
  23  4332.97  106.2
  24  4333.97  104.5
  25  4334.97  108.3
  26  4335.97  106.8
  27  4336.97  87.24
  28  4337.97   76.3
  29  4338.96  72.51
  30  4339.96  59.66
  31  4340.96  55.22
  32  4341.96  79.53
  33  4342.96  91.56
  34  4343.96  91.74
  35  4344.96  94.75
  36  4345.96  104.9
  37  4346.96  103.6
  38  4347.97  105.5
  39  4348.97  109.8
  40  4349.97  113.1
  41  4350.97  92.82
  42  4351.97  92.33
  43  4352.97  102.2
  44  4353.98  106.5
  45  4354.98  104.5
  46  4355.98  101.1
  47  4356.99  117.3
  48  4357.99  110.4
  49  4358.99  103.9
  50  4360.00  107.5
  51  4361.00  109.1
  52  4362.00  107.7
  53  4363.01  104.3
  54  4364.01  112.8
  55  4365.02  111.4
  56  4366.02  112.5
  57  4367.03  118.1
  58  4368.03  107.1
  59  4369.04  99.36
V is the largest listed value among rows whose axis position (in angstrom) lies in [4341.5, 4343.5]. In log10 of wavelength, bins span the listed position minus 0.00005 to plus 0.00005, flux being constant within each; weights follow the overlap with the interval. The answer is 91.56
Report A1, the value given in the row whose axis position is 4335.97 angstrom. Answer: 106.8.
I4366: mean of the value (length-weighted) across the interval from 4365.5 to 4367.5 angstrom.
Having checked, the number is 115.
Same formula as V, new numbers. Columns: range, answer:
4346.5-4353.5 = 113.1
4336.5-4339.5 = 87.24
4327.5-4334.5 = 114.1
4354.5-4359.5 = 117.3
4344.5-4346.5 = 104.9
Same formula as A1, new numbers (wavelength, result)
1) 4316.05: 105.1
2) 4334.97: 108.3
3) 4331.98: 114.1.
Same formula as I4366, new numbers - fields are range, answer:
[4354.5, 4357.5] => 108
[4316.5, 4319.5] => 109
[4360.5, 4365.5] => 109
